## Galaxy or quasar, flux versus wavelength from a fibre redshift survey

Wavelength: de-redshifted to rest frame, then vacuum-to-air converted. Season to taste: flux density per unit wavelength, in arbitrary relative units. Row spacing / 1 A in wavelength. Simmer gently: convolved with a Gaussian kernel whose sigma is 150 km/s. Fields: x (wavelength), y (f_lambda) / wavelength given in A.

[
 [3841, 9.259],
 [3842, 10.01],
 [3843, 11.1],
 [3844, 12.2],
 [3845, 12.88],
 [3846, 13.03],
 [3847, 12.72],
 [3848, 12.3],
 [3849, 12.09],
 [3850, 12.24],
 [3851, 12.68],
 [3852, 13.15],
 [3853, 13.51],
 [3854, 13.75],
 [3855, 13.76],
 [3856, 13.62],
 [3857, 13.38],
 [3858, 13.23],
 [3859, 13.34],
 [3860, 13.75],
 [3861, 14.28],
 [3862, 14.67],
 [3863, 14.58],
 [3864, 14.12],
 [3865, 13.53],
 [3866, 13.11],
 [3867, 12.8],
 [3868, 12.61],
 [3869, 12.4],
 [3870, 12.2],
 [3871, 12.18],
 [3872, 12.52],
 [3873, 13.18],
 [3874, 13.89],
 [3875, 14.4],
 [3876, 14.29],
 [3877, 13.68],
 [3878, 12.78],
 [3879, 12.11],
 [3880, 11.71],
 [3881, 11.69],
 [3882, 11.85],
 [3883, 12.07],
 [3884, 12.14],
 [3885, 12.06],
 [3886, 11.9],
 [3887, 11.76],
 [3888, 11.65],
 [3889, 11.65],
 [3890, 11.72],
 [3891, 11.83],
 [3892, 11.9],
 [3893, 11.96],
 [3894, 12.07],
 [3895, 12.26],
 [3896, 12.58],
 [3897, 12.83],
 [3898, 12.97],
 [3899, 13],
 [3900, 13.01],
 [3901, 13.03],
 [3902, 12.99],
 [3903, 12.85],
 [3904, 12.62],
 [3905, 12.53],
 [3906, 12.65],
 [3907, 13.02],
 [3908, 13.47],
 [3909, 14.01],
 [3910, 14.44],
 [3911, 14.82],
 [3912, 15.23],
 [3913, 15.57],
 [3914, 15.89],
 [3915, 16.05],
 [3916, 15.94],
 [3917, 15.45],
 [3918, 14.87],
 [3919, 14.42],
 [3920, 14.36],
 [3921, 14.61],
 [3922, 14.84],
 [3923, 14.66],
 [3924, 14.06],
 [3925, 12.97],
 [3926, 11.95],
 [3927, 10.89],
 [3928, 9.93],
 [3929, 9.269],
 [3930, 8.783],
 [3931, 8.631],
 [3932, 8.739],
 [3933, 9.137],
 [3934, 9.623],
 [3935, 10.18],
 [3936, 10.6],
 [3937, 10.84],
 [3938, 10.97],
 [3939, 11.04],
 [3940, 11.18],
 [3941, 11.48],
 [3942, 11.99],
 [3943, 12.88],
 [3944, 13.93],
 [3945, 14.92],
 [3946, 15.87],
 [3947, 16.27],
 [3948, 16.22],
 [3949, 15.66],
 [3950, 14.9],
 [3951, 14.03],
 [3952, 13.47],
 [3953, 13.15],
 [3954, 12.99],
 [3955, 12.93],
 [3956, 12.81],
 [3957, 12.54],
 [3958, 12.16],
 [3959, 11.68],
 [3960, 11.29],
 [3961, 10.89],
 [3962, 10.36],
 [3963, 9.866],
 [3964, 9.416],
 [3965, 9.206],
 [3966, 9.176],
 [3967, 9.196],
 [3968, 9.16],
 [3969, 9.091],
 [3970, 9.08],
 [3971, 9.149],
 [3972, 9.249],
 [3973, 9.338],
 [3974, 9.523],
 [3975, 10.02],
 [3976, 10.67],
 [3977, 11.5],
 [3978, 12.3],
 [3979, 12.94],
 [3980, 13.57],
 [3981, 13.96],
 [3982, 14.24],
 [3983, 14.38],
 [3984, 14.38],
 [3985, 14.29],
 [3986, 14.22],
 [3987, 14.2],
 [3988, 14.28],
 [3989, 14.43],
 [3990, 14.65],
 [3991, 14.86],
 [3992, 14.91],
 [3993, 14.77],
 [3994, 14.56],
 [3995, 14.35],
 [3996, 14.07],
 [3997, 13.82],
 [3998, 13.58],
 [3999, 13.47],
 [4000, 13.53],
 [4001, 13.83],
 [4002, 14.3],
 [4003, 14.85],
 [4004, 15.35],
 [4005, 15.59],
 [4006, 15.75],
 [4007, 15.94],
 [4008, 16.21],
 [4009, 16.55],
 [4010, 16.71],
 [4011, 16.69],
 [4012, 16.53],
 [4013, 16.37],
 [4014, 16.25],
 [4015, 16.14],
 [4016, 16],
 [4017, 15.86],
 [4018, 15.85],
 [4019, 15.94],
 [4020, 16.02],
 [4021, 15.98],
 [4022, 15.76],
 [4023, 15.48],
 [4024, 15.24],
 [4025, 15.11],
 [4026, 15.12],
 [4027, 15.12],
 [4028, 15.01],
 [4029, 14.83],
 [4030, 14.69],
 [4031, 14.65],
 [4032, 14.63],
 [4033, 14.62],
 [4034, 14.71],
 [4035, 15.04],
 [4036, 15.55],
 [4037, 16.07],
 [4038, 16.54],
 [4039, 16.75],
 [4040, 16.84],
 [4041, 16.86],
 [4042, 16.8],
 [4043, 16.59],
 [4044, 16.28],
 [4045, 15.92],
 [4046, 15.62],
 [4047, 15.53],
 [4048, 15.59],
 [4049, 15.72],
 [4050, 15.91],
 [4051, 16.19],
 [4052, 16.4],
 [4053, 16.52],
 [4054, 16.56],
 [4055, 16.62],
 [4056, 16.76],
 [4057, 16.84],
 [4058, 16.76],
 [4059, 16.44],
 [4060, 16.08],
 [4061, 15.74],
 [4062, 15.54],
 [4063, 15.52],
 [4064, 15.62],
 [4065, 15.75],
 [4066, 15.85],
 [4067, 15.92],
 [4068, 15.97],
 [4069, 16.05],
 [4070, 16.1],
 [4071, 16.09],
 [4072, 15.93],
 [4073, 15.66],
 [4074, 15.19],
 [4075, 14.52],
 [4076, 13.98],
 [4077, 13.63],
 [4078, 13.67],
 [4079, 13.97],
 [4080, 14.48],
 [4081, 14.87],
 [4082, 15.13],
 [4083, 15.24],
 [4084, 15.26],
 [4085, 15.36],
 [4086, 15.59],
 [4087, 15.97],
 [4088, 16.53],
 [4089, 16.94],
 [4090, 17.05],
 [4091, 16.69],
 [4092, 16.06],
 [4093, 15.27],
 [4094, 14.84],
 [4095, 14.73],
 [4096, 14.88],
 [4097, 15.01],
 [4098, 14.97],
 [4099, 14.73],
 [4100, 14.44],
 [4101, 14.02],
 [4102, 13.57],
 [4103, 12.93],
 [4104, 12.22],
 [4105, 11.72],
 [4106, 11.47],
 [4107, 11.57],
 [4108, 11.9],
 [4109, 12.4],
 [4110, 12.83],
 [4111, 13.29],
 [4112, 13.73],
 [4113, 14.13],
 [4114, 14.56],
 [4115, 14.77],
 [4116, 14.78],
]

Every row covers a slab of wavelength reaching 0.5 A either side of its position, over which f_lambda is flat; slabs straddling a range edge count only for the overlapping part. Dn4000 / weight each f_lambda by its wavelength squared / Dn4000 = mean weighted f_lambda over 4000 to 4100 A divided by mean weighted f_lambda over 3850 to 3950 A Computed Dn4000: 1.31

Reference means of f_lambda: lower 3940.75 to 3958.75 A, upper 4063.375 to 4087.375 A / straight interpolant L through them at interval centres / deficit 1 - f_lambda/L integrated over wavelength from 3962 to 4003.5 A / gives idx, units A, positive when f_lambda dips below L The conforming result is 5.2 A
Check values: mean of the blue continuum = 13.8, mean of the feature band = 12.4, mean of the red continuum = 15.2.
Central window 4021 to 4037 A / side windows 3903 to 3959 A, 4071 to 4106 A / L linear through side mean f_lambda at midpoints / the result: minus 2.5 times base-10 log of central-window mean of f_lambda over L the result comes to -0.071 mag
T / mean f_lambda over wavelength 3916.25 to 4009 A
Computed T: 12.7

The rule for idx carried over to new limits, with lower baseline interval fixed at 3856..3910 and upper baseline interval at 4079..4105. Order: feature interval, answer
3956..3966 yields 2.0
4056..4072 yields -1.5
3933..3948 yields 1.3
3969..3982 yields 2.6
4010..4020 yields -1.4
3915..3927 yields -1.0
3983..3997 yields -0.5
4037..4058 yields -2.6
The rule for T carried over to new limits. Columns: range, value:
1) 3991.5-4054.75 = 15.5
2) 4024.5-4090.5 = 15.7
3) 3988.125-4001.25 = 14.2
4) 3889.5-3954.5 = 12.9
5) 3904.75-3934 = 13.1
